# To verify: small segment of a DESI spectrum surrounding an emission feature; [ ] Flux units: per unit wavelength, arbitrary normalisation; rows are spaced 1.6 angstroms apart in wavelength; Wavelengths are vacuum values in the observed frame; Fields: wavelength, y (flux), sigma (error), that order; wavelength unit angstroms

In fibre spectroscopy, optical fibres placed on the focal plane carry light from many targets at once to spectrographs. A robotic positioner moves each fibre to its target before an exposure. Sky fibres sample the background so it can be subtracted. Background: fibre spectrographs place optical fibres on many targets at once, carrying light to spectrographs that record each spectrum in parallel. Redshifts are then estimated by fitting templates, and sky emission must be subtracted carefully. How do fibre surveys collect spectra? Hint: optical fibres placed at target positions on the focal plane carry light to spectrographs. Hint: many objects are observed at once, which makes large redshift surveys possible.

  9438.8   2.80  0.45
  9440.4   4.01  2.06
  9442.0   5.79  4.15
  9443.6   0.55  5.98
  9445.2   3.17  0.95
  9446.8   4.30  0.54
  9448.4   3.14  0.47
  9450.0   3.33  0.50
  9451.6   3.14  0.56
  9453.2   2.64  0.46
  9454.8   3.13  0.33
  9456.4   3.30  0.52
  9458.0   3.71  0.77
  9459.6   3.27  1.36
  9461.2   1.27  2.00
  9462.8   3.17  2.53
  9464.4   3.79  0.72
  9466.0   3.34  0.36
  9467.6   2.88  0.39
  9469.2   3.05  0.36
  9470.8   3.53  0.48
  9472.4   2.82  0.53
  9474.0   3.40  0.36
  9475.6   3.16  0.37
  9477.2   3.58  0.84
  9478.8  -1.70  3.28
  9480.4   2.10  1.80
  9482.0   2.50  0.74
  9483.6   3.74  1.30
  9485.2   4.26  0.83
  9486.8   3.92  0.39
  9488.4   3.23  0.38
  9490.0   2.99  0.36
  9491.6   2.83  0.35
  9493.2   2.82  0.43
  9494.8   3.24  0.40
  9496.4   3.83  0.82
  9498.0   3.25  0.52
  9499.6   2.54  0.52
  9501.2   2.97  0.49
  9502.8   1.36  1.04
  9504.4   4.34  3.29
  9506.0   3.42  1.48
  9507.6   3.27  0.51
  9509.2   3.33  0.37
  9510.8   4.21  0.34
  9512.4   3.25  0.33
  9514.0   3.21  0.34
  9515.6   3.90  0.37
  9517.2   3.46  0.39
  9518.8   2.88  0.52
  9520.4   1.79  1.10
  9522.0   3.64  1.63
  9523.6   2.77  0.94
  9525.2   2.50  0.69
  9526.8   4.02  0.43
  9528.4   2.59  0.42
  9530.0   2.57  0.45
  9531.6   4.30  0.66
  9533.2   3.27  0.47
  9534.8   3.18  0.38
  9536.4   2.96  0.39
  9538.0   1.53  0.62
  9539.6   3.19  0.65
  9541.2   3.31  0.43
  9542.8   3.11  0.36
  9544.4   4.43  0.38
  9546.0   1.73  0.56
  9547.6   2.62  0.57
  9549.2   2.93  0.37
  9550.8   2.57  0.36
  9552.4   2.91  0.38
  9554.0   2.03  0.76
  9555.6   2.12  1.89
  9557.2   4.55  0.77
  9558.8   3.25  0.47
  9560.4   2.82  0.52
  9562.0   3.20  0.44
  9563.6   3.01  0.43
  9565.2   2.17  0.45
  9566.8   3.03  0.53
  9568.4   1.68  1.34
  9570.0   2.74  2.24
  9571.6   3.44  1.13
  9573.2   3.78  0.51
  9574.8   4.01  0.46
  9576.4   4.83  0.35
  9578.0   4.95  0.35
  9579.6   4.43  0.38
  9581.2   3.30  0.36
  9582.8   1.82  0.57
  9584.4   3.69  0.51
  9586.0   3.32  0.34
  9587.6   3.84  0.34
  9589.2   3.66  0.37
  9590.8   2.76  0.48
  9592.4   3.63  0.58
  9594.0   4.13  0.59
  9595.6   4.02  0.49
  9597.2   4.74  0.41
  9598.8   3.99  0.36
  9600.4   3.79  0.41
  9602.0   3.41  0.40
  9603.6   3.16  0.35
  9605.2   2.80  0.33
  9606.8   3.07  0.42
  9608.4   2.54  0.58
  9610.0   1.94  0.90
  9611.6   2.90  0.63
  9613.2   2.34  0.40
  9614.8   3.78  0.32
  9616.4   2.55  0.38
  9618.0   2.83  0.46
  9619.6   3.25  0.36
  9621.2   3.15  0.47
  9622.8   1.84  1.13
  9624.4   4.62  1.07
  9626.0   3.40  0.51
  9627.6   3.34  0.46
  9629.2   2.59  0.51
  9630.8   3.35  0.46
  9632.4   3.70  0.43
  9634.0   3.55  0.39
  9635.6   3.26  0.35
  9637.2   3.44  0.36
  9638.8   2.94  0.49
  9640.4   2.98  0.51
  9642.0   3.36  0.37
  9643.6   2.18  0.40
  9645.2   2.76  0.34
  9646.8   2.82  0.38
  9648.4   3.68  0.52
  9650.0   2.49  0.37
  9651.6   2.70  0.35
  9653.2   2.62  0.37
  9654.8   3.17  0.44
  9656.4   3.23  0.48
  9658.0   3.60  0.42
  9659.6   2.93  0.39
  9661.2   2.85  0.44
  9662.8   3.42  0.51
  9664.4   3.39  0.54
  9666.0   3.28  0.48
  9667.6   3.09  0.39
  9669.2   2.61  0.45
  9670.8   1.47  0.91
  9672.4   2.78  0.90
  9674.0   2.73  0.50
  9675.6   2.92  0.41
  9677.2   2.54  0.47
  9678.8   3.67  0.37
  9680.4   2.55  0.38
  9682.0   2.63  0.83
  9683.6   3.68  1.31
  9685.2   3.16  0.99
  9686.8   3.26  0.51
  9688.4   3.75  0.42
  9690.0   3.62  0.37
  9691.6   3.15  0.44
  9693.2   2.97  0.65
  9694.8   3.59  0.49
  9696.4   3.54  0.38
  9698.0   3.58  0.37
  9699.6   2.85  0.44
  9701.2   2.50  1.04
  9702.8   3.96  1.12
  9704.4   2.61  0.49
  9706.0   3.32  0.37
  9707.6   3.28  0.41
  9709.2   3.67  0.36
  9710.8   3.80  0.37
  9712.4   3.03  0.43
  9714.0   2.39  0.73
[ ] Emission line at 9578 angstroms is [S II] 6716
